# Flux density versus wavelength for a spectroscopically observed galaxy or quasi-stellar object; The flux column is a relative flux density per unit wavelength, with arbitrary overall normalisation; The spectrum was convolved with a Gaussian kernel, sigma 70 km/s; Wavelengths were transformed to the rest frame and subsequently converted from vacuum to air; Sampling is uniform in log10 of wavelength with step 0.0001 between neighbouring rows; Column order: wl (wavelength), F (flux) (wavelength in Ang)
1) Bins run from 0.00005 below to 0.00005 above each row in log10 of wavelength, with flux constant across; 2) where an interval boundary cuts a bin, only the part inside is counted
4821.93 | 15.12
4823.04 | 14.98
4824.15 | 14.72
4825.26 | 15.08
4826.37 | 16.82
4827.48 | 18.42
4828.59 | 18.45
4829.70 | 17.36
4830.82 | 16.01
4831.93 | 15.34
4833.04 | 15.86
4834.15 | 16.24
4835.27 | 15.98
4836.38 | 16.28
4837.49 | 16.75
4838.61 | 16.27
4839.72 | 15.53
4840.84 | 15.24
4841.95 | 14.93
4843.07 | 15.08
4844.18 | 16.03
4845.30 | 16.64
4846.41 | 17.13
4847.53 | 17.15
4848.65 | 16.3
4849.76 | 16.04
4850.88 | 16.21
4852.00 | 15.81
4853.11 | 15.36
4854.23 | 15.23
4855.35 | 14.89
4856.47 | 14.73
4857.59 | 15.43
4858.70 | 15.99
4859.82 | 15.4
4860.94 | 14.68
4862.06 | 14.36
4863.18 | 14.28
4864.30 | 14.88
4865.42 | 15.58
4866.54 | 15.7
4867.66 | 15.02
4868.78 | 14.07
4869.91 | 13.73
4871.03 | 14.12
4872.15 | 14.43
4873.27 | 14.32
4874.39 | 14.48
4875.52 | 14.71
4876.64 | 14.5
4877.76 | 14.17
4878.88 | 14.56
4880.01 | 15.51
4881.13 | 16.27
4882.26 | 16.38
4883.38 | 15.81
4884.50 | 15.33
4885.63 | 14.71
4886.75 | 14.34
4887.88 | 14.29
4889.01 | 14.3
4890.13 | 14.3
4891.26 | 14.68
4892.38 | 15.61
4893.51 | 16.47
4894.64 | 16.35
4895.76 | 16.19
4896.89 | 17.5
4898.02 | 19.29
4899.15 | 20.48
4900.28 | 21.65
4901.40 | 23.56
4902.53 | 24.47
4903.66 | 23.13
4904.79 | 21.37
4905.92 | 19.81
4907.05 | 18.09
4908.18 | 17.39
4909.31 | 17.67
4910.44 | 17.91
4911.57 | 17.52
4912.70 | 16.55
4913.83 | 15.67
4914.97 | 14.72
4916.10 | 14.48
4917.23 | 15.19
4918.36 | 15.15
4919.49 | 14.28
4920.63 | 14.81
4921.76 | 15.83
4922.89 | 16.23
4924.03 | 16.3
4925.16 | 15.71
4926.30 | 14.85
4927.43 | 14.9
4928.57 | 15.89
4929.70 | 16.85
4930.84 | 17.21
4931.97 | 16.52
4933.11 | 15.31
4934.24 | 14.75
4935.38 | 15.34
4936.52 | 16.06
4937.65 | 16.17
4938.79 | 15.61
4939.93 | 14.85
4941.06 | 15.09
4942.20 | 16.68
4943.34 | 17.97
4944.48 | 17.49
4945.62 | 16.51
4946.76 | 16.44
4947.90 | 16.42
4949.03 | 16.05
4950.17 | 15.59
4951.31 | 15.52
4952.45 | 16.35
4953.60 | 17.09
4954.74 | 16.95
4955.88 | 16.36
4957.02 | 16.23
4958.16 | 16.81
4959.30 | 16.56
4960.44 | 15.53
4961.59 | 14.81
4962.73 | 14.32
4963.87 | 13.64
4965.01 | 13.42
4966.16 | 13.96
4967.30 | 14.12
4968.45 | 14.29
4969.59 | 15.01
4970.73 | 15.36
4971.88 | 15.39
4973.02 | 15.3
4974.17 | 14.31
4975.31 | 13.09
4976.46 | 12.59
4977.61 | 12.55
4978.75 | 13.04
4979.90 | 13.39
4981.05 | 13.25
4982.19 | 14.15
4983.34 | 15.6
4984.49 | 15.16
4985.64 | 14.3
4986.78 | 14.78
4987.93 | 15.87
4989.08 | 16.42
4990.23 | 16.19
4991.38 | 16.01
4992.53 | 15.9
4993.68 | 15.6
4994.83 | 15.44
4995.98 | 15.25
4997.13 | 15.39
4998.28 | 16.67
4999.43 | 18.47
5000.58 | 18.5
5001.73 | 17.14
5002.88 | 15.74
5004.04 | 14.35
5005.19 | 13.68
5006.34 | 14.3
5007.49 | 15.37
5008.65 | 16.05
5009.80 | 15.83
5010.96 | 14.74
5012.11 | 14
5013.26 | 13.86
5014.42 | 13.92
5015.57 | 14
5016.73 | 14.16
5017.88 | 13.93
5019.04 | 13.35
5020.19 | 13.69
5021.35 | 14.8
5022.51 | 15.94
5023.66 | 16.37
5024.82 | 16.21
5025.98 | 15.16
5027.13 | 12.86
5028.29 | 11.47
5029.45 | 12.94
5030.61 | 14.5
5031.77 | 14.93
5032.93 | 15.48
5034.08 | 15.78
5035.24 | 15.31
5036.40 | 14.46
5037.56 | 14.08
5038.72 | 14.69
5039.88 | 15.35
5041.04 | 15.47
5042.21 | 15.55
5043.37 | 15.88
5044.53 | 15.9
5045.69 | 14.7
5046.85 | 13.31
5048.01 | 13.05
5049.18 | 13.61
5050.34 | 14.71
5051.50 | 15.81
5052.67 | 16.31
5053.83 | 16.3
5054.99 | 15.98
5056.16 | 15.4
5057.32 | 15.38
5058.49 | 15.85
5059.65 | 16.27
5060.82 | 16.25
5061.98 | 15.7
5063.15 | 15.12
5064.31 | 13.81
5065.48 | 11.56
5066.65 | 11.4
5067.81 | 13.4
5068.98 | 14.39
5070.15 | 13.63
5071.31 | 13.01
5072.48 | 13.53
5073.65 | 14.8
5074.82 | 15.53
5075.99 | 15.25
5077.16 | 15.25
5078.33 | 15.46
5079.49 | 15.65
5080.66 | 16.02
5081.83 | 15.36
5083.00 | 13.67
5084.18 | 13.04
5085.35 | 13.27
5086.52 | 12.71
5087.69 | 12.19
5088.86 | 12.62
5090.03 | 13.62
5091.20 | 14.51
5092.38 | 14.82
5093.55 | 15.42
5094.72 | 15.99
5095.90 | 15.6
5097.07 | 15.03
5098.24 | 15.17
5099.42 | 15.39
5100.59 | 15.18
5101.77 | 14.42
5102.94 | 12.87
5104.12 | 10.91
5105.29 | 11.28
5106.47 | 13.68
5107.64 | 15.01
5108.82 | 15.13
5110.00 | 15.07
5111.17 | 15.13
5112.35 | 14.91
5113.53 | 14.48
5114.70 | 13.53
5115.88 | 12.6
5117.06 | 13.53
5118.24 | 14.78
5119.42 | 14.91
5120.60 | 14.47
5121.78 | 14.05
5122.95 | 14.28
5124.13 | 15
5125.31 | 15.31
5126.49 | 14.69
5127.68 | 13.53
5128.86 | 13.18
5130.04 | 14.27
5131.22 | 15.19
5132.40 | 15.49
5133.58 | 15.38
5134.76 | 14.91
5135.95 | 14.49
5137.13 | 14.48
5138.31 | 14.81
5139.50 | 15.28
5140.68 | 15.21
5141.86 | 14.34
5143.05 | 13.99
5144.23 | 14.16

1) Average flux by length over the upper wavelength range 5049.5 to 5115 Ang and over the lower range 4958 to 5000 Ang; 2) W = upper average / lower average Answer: 0.97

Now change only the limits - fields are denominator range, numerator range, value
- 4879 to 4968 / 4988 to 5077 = 0.91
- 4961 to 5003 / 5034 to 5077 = 0.99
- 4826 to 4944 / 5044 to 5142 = 0.90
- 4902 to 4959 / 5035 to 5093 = 0.88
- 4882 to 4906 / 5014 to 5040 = 0.82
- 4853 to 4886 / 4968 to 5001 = 1.01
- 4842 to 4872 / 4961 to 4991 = 0.94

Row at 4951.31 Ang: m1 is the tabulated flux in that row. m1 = 15.52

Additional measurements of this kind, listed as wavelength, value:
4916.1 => 14.48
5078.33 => 15.46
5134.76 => 14.91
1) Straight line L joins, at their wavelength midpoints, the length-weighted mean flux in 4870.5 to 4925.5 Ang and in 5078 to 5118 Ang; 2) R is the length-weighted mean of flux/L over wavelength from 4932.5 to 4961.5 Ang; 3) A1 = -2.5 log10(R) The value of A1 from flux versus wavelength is -0.010 mag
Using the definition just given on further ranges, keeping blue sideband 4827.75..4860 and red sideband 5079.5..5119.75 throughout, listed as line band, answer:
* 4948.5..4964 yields -0.05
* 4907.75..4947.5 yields -0.04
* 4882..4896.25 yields 0.03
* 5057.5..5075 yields 0.01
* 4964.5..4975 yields 0.04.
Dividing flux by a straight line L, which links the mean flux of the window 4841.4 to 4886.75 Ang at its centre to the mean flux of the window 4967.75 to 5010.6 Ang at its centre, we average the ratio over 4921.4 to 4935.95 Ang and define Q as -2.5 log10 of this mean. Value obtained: -0.04 mag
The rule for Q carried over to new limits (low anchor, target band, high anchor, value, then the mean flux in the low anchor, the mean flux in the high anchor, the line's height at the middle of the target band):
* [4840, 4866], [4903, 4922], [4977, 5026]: -0.116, 15.5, 15.1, 15.4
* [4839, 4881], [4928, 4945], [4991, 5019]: -0.059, 15.2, 15.3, 15.3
